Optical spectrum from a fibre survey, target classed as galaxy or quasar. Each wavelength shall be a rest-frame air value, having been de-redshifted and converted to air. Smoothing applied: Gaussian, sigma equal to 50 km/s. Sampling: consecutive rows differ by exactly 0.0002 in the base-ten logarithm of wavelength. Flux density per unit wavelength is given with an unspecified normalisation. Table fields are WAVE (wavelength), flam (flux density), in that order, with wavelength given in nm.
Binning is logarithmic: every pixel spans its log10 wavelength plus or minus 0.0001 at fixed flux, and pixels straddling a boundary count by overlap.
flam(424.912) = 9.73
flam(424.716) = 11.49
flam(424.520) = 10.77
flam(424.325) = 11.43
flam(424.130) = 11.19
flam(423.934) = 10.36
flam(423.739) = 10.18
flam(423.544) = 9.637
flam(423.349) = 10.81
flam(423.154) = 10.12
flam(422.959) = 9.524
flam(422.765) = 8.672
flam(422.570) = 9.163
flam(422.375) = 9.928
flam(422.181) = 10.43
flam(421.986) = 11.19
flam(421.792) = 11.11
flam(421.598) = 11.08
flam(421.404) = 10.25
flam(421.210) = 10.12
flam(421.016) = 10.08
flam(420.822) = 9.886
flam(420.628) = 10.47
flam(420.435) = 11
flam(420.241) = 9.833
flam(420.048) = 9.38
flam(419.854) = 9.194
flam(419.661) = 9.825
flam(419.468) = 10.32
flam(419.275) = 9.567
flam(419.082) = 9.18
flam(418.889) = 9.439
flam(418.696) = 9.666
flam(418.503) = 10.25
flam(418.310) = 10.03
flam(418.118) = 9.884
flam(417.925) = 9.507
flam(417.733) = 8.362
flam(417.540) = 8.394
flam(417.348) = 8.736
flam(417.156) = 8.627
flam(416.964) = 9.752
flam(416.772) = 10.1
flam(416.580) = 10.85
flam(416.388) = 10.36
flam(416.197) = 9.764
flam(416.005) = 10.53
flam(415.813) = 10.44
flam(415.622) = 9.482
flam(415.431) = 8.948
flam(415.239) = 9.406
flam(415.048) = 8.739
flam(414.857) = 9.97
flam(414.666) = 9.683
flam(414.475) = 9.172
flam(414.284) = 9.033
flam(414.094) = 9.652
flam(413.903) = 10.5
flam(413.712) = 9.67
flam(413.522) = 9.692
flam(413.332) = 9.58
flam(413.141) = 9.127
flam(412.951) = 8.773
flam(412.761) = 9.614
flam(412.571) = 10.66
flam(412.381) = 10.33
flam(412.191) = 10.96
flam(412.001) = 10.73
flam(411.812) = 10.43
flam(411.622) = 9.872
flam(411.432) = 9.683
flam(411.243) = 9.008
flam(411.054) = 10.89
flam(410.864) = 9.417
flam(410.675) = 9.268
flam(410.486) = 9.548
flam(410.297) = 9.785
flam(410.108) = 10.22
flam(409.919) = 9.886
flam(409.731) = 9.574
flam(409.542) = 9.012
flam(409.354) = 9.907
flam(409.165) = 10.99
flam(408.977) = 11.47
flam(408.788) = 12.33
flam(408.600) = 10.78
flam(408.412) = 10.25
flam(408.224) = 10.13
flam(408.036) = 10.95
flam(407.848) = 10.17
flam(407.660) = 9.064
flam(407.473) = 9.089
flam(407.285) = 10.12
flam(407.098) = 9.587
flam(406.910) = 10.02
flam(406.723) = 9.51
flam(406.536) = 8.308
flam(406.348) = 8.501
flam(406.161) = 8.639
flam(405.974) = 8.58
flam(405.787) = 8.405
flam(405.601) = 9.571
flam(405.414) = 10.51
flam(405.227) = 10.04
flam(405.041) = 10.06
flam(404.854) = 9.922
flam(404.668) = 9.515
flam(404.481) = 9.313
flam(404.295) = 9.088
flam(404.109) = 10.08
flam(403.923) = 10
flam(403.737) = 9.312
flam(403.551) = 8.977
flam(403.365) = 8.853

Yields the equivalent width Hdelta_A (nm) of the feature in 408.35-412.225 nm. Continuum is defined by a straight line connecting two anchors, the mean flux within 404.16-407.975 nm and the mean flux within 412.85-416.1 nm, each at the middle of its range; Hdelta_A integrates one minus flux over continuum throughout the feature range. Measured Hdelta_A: -0.28 nm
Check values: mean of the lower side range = 9.42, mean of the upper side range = 9.55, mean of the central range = 10.2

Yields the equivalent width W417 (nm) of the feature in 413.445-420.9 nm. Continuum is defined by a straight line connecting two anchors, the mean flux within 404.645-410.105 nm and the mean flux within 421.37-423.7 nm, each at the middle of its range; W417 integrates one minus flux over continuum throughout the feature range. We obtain 0.27 nm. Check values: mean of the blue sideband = 9.84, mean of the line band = 9.67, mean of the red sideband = 10.2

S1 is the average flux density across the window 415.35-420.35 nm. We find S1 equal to 9.64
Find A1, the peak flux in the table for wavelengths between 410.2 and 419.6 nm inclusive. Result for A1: 10.96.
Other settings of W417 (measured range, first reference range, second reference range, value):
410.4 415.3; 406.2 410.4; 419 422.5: 0.14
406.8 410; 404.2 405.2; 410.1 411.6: -0.17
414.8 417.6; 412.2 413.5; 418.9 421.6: 0.07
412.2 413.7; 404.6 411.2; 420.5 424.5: 0.04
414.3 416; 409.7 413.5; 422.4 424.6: 0.08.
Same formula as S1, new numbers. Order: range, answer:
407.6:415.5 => 9.93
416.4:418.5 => 9.5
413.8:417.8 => 9.55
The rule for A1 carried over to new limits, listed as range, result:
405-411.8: 12.33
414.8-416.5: 10.53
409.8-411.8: 10.89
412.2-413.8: 10.66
